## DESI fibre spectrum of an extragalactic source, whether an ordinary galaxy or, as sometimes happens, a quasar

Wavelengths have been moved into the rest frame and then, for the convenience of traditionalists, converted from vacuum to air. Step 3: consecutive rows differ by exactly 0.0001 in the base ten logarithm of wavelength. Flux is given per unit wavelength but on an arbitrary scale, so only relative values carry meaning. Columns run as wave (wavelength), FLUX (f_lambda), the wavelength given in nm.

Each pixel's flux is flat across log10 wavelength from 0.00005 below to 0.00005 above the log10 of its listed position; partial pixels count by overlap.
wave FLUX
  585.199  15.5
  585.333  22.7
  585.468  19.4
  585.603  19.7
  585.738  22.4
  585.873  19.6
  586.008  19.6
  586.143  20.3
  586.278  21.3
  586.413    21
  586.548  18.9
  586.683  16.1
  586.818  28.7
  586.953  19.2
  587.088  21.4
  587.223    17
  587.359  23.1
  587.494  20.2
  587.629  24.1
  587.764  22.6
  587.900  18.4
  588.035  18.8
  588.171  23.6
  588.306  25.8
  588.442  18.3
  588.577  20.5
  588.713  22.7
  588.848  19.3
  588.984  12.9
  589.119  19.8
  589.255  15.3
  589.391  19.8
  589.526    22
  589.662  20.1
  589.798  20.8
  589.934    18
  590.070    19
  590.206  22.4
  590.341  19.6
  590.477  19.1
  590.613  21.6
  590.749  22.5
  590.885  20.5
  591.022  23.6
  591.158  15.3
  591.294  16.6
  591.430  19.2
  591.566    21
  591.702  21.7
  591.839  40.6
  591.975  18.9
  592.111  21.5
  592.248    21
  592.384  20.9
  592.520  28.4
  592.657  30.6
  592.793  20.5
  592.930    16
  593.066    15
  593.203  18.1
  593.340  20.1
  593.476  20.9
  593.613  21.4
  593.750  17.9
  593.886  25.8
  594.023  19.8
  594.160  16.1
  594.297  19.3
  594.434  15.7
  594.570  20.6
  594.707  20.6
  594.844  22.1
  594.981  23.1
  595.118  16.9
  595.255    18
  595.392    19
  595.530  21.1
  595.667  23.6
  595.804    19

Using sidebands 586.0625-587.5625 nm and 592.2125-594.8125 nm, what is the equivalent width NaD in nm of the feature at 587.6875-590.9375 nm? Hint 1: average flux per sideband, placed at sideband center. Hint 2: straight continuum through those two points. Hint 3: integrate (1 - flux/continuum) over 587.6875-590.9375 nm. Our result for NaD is 0.07 nm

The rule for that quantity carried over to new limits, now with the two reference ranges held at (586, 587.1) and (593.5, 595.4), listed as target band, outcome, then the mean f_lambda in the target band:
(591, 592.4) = -0.12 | 21.8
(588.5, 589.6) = 0.08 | 19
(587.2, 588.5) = -0.05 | 21.3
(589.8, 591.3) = 0.02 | 20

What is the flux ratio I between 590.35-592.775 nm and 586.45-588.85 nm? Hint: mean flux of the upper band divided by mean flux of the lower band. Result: 1.06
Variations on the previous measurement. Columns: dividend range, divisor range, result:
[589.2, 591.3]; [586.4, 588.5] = 0.94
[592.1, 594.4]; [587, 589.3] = 1.02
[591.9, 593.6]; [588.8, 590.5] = 1.10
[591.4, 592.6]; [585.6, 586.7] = 1.19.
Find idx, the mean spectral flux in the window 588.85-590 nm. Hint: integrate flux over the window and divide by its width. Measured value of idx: 18.6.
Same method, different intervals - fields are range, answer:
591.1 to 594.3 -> 21.2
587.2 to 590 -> 20.2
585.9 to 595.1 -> 20.7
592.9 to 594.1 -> 19.5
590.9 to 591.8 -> 20.3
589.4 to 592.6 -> 21.5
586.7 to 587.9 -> 21.6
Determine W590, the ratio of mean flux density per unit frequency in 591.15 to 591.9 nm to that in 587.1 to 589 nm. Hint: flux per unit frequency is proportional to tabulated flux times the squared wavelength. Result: 1.1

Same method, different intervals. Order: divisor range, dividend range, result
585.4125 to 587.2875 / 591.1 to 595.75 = 1.05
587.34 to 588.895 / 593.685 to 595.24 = 0.94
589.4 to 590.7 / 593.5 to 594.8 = 0.99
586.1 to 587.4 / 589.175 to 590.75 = 0.97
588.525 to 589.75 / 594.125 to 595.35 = 1.02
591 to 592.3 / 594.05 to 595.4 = 0.88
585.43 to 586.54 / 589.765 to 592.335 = 1.06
